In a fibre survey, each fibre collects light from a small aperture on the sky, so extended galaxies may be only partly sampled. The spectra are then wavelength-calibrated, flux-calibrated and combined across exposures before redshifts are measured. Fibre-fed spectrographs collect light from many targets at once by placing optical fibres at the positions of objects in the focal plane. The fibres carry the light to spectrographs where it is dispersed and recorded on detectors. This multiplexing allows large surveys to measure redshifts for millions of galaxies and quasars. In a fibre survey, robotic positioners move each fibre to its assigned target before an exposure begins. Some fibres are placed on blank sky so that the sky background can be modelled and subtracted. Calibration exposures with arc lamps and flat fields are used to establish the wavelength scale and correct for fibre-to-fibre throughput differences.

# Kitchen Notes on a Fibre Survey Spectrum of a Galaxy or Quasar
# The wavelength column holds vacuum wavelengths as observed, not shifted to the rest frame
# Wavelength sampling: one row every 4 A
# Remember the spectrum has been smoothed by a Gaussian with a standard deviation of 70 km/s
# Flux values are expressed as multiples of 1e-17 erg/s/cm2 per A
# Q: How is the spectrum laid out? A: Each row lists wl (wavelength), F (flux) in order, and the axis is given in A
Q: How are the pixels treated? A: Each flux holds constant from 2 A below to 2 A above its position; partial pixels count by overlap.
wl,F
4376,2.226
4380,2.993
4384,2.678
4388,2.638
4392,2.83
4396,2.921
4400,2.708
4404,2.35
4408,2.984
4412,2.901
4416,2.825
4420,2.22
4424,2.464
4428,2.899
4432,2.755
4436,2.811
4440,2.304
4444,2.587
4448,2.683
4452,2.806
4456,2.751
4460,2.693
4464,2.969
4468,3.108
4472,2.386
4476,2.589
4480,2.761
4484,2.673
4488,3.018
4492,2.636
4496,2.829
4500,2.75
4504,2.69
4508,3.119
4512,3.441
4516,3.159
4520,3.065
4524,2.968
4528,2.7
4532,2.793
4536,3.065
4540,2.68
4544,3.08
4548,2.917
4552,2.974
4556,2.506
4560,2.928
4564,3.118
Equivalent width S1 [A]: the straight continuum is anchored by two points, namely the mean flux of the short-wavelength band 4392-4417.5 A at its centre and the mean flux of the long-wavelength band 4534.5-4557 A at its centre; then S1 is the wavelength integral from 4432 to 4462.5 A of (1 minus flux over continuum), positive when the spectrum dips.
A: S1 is 1.5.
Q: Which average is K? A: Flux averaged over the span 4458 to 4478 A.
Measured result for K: 2.75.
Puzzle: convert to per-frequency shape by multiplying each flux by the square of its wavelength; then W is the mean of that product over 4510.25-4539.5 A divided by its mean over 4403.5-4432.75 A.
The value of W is 1.17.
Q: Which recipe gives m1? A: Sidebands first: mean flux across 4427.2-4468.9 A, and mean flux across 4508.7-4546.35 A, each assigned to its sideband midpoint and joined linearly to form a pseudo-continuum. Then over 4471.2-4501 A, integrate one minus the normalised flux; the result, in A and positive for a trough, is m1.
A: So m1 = 1.6 A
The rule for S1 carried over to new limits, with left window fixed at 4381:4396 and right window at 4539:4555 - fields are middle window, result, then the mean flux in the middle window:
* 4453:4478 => 0.7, 2.75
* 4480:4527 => -1.1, 2.93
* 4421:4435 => 0.6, 2.68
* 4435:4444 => 0.9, 2.54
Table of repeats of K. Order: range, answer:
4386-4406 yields 2.69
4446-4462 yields 2.73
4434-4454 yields 2.64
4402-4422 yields 2.66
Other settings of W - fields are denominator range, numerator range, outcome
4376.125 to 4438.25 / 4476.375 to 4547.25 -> 1.12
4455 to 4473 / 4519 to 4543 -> 1.06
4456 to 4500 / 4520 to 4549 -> 1.07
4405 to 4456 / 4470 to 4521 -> 1.09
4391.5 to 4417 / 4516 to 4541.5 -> 1.10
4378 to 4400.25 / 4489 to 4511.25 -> 1.07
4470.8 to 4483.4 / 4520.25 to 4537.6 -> 1.14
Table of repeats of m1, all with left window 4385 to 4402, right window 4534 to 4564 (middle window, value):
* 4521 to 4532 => 0.1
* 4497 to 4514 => -0.8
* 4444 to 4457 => 0.4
